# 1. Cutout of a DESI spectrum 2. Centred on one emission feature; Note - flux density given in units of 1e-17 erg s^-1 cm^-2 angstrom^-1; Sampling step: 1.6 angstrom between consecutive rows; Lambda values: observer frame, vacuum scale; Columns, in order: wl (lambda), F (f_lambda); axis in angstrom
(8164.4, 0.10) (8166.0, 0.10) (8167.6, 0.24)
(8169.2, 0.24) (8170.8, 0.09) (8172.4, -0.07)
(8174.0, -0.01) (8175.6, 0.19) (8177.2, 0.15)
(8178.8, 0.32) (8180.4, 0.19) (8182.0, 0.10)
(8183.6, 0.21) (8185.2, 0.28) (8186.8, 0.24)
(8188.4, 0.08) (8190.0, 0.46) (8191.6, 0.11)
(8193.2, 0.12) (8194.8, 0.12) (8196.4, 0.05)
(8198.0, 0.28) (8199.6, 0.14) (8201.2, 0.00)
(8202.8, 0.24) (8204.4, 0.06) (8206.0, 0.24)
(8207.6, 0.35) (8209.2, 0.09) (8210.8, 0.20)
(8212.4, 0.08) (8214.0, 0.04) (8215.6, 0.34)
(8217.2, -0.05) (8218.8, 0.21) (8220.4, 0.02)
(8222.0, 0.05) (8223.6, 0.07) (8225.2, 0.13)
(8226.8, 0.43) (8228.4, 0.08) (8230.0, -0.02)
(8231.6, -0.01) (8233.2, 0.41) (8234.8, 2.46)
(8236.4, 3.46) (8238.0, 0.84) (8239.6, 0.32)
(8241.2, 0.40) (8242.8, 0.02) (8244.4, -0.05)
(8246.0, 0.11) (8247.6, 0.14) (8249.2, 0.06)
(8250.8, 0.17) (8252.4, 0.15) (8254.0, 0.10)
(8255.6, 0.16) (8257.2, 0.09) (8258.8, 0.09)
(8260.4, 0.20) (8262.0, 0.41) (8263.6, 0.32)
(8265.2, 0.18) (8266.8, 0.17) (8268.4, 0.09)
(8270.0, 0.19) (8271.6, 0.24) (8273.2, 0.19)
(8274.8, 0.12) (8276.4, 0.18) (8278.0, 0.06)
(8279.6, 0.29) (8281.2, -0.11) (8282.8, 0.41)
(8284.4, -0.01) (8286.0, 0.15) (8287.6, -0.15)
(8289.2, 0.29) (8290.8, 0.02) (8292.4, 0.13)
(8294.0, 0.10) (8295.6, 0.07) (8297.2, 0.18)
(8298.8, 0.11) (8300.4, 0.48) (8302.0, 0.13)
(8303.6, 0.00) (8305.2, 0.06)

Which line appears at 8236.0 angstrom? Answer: H-alpha 6563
